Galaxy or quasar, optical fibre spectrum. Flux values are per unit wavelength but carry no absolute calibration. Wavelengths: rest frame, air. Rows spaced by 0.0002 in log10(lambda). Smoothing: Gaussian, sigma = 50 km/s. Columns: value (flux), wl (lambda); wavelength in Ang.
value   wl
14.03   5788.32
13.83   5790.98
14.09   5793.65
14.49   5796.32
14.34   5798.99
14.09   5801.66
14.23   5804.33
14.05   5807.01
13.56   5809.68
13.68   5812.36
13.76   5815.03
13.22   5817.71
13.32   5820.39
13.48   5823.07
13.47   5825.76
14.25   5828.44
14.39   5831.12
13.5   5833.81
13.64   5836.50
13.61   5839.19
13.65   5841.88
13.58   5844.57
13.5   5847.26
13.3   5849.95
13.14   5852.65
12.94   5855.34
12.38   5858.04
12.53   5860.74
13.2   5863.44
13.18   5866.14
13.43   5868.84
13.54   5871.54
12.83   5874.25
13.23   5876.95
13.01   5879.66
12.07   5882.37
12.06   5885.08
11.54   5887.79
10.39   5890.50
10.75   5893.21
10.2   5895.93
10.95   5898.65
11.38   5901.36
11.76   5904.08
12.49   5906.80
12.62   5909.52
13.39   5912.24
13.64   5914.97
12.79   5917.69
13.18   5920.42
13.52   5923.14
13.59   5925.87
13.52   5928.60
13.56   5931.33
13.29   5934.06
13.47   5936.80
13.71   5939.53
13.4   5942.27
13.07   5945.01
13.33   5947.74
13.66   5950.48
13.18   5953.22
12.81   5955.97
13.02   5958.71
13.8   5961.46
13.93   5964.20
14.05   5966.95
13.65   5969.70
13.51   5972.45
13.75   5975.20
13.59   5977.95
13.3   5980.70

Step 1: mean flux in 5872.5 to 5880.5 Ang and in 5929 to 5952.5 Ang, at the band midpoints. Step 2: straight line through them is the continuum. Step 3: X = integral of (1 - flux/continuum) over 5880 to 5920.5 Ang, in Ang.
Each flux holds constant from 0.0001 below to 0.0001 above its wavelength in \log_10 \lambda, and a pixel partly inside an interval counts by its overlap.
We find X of 3.9 Ang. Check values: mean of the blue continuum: 13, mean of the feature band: 11.9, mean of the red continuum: 13.4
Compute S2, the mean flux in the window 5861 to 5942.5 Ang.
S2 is 12.6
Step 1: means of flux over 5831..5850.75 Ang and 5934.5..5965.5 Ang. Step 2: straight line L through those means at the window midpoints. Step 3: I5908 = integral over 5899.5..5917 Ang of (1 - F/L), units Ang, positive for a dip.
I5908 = 1.3 Ang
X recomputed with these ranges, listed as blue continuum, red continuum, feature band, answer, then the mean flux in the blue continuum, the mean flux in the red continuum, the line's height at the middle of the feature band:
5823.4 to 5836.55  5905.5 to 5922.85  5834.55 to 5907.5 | 5.0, 13.8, 13.1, 13.5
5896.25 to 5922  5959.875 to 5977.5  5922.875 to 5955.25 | -0.9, 12.4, 13.8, 13.1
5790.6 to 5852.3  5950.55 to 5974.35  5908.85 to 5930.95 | 0.4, 13.8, 13.5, 13.6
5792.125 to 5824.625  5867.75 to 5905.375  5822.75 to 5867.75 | -1.6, 13.9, 11.9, 12.9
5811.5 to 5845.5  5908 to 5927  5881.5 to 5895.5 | 2.2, 13.7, 13.2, 13.4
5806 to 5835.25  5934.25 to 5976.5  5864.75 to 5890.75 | 1.9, 13.7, 13.5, 13.6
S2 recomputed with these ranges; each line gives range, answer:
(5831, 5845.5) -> 13.7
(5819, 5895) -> 13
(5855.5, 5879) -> 13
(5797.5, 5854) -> 13.7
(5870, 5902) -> 11.8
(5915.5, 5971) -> 13.4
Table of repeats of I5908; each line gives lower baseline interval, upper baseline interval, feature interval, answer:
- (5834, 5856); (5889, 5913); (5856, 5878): -0.6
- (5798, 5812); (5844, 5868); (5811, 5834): 0.0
